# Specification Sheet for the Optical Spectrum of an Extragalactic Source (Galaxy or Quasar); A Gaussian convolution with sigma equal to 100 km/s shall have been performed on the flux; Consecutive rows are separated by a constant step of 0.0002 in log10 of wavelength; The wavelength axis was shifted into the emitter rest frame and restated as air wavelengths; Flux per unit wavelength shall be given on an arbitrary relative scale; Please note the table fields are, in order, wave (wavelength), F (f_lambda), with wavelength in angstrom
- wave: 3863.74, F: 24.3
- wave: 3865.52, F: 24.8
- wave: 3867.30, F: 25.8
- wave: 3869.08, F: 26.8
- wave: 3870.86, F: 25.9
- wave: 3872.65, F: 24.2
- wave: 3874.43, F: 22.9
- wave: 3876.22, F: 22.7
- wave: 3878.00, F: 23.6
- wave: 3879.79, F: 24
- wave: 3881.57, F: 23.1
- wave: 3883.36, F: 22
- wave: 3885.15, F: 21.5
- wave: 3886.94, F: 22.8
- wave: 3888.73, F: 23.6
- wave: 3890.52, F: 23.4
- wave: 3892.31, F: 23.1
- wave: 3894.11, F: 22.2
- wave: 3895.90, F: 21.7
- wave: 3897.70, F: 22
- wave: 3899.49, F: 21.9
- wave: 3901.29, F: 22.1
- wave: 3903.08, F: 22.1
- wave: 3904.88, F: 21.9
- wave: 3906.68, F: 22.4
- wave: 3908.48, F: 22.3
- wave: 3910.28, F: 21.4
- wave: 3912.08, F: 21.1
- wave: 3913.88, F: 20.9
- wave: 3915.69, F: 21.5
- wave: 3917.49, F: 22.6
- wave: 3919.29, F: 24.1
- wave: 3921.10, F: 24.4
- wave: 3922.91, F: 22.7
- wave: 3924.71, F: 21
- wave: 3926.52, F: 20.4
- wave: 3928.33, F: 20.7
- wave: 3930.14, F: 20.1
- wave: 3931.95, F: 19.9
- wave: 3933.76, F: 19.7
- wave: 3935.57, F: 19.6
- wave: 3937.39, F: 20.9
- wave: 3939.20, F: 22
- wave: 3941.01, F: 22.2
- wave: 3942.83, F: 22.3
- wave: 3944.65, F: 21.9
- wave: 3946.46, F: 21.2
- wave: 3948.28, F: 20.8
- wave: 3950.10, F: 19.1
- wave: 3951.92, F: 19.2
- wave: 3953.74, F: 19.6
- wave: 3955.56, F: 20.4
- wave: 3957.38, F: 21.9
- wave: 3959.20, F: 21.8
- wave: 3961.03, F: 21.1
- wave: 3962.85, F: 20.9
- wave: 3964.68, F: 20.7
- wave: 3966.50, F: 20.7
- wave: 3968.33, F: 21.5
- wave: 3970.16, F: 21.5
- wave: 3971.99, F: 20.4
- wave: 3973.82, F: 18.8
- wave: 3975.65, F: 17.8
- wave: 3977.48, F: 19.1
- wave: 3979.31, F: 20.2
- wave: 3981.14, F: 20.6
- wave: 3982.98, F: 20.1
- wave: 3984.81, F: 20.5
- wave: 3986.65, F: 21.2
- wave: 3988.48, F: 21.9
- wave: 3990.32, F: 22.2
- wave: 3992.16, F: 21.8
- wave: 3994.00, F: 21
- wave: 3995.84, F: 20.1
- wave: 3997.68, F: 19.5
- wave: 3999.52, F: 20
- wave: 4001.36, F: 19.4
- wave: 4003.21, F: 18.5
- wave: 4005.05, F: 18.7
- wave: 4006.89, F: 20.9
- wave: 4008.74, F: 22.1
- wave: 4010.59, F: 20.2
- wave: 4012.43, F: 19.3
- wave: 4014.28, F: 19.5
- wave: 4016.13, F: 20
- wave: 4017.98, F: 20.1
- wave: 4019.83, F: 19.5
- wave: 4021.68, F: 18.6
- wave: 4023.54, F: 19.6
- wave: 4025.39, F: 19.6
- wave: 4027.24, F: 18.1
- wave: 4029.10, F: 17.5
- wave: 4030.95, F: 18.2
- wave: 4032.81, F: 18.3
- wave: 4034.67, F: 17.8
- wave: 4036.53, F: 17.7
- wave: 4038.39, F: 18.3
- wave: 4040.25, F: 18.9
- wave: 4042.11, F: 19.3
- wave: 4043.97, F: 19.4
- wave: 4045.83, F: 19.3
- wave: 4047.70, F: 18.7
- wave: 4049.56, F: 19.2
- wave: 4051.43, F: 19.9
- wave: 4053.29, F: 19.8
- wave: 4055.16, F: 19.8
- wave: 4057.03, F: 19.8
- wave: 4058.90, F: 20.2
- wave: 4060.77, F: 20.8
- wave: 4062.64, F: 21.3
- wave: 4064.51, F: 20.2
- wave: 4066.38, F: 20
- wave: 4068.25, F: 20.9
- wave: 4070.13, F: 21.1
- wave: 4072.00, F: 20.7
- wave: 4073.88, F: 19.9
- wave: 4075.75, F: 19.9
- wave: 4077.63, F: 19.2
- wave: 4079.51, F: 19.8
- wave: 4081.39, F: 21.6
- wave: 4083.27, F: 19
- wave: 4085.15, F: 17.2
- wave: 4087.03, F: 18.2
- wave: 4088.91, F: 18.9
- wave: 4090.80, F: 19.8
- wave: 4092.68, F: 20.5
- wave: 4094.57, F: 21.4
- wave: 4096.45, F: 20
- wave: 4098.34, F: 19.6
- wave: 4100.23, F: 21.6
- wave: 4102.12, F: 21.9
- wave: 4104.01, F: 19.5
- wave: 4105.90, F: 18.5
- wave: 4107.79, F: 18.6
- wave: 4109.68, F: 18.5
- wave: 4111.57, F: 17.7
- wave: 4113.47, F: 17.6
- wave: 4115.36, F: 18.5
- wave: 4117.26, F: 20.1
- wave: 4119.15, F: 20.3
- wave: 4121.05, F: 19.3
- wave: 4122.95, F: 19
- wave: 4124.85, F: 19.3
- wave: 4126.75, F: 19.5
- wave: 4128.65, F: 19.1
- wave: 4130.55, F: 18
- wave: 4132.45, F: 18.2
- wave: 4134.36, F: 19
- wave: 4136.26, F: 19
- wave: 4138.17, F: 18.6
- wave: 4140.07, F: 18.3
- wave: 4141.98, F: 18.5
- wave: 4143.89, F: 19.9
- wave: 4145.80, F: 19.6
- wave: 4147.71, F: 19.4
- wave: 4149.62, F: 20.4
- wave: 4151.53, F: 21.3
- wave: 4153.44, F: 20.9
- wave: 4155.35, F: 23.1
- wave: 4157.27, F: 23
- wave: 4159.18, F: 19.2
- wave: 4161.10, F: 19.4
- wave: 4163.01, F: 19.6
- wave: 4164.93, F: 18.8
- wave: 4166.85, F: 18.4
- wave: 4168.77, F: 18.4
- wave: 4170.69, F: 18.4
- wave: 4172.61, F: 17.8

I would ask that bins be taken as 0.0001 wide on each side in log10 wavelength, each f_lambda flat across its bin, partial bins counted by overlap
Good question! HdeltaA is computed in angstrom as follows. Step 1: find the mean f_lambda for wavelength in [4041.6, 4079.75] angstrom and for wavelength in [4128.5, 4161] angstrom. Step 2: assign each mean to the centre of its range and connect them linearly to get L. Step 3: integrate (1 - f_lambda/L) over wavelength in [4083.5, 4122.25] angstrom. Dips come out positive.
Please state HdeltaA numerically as 0.9 angstrom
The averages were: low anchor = 20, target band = 19.4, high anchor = 19.7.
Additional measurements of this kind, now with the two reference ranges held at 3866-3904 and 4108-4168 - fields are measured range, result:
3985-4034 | 3.47 angstrom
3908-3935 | 1.42 angstrom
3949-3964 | 1.11 angstrom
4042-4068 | 0.96 angstrom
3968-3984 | 1.39 angstrom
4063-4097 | 0.58 angstrom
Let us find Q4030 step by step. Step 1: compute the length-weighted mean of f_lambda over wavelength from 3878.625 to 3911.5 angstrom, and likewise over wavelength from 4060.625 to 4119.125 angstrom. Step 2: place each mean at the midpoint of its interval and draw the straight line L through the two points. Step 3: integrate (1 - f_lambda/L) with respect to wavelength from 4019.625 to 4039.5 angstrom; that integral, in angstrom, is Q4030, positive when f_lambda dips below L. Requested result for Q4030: 2.1 angstrom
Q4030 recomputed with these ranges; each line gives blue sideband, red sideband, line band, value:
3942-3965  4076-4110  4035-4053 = 1.0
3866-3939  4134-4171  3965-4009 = 2.3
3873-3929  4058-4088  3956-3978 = 0.9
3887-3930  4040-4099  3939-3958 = 0.6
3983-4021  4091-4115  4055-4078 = -0.6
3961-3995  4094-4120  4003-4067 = 2.3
